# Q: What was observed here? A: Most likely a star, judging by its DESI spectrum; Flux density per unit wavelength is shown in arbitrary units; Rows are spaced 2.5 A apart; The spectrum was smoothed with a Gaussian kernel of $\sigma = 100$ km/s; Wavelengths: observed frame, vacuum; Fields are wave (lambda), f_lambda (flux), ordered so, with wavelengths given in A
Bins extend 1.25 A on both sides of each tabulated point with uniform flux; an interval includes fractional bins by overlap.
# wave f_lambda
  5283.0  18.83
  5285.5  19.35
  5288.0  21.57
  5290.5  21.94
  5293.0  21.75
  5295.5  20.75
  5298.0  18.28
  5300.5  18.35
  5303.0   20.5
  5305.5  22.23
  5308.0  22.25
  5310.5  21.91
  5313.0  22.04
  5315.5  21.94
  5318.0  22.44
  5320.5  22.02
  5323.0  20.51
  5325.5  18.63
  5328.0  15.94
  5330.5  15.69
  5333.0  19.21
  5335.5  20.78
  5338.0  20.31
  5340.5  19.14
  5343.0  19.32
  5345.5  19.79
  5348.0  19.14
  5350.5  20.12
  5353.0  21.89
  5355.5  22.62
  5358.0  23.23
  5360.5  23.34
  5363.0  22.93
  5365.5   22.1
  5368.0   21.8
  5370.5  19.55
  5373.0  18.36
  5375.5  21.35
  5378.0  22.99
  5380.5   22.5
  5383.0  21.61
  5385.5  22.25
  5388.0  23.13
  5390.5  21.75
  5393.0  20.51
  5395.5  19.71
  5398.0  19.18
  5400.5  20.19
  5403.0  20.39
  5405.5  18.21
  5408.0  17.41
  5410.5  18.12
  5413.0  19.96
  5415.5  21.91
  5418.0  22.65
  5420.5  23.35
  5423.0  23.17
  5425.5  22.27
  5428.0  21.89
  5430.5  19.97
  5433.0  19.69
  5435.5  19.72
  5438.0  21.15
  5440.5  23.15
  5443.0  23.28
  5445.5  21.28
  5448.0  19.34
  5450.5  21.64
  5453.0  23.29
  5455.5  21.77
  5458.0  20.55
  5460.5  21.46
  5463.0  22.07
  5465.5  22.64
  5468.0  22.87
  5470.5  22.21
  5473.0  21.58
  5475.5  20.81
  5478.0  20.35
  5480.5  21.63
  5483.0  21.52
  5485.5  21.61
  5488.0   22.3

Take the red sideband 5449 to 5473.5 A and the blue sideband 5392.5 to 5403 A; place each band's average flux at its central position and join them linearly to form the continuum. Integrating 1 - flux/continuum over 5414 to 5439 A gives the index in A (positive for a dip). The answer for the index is -0.9 A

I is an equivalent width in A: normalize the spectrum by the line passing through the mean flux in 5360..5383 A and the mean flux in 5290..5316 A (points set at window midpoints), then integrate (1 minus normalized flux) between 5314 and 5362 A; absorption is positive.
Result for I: 2.22 A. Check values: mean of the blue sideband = 21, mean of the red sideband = 21.6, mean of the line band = 20.3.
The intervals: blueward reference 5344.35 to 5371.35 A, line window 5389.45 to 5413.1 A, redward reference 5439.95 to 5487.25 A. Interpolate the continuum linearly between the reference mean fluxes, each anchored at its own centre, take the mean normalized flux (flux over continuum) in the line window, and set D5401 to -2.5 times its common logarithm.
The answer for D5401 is 0.11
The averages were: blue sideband 21.5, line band 19.5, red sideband 21.7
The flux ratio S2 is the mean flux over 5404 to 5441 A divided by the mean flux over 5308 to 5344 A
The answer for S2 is 1.04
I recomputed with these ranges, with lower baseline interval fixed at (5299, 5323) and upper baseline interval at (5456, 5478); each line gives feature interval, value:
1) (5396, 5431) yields 1.6 A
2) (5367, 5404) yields 0.9 A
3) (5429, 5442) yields 0.5 A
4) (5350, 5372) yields -0.5 A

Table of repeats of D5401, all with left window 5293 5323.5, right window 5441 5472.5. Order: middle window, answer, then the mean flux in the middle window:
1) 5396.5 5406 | 0.11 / 19.6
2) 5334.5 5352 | 0.08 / 19.8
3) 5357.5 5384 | -0.02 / 21.8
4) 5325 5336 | 0.19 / 17.8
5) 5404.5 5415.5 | 0.15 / 18.8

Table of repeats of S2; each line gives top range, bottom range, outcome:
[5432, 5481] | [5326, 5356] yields 1.11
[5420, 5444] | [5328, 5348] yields 1.14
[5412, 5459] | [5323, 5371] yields 1.06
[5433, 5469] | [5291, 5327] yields 1.03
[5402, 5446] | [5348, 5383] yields 0.97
